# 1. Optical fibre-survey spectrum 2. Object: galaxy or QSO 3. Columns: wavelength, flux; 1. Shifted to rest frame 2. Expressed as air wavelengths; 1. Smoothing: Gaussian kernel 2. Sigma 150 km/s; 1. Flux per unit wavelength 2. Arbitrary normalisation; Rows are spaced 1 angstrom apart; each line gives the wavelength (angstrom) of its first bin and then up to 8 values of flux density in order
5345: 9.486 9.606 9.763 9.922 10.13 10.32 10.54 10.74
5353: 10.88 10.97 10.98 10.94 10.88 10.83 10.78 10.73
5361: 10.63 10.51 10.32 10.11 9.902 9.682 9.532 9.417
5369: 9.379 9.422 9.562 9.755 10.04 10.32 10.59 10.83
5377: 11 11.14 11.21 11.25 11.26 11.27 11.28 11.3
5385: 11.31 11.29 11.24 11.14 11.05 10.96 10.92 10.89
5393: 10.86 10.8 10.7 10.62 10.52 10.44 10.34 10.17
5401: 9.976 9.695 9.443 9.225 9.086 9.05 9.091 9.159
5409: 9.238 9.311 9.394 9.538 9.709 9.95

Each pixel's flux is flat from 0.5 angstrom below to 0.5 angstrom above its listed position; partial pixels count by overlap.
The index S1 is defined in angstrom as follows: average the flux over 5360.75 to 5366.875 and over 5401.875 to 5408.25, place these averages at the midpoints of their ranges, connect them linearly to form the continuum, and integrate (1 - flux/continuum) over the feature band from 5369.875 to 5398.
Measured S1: -3.3 angstrom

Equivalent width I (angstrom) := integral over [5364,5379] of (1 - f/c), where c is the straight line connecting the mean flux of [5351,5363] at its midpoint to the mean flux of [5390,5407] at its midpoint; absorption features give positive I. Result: 0.7 angstrom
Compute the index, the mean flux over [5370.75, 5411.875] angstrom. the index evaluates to 10.4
